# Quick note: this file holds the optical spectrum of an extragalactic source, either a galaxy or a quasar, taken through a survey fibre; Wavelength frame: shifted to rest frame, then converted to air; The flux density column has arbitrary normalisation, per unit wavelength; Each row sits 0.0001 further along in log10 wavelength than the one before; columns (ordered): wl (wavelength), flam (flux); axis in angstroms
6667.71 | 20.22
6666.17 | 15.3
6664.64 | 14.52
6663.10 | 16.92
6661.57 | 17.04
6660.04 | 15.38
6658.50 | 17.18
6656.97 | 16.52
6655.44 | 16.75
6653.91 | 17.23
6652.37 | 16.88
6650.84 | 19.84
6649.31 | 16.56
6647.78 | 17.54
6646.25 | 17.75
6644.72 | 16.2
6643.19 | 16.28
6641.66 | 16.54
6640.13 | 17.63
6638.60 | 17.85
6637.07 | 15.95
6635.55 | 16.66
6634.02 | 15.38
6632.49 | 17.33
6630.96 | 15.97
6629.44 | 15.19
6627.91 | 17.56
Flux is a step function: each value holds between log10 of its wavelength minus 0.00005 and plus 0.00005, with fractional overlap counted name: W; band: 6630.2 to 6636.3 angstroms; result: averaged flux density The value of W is 16.3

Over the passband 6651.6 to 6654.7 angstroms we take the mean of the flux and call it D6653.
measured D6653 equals 17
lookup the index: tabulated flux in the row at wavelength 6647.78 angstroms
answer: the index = 17.54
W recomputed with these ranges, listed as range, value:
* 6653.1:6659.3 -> 16.9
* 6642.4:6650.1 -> 16.9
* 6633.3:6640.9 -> 16.7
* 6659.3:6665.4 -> 16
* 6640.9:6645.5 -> 16.3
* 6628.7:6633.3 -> 16.2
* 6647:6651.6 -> 18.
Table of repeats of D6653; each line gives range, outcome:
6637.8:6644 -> 17.1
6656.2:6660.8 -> 16.4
